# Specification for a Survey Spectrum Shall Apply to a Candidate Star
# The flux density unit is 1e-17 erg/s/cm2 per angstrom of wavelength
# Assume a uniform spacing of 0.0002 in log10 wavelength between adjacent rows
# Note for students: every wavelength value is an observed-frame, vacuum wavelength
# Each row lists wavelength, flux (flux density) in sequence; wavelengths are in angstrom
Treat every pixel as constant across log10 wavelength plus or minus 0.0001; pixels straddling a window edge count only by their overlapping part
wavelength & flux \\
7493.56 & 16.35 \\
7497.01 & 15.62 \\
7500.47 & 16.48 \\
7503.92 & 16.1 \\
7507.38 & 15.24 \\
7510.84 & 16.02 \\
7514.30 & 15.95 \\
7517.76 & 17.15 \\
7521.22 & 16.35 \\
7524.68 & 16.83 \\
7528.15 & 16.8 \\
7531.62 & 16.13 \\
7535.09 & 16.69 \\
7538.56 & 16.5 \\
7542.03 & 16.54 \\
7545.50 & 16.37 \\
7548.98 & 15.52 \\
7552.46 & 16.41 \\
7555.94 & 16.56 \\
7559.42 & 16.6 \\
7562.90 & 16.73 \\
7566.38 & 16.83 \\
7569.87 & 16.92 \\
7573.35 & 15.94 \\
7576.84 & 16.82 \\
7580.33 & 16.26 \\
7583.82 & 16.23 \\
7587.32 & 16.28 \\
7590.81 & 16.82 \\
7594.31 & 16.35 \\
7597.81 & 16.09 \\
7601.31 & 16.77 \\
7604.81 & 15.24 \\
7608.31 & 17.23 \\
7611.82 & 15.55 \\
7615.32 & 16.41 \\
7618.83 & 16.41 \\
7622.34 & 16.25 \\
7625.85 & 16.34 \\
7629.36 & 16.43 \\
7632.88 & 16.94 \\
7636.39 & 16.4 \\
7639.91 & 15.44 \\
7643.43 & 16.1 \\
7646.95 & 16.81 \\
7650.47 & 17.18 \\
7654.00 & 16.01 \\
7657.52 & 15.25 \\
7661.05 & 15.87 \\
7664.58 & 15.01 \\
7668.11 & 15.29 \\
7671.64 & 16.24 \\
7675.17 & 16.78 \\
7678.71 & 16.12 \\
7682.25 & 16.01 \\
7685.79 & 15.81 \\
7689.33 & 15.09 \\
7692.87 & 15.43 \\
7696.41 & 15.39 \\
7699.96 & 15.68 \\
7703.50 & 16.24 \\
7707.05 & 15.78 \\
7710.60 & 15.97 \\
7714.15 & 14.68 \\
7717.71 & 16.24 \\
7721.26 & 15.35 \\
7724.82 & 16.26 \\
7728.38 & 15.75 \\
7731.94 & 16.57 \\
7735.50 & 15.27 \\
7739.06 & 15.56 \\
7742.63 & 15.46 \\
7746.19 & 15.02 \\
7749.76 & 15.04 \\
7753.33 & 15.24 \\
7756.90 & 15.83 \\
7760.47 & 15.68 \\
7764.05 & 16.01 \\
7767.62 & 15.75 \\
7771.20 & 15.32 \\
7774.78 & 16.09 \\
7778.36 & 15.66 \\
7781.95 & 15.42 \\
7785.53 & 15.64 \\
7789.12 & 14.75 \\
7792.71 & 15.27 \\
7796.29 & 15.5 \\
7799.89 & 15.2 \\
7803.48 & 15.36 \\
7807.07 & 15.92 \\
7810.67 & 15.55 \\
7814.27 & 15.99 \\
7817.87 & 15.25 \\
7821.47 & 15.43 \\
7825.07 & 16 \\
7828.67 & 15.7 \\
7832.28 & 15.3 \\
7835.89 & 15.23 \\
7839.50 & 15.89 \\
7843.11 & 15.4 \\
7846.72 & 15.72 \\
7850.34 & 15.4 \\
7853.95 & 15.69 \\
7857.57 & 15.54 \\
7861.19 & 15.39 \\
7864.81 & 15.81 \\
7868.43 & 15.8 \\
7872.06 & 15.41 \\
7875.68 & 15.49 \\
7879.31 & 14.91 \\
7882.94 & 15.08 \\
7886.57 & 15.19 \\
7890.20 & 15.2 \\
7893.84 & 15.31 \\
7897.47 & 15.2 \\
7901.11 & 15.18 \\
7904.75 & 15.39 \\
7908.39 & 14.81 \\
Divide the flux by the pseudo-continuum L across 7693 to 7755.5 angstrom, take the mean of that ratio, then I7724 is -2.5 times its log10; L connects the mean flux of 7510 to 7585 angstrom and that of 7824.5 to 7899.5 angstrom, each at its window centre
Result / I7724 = 0.02 mag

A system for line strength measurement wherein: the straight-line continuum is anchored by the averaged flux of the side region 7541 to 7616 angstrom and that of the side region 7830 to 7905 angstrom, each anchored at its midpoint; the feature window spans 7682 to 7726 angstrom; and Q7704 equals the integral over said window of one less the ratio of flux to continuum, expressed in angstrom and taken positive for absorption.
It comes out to 0.8 angstrom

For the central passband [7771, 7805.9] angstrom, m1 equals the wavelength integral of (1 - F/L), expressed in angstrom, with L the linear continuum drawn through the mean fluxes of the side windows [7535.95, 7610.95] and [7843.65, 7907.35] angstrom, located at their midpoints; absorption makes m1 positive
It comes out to 0.6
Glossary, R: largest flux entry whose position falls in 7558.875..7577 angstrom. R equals 16.92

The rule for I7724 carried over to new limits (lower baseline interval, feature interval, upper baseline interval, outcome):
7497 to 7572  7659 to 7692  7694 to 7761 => 0.00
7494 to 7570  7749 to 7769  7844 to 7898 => 0.01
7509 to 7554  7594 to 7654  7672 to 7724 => -0.02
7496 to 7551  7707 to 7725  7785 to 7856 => 0.01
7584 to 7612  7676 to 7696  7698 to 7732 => 0.02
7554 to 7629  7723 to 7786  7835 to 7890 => 0.01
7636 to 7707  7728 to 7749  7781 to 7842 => 0.01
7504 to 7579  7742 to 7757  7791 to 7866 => 0.04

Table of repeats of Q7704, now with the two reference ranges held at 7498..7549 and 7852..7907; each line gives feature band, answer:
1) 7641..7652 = -0.4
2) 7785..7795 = 0.3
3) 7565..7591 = -0.5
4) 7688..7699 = 0.4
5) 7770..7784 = 0.0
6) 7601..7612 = -0.1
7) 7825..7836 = 0.0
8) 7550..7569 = -0.4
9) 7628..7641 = -0.3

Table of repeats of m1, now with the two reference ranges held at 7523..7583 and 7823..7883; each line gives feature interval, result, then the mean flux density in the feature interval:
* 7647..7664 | 0.09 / 16.1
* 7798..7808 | 0.15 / 15.5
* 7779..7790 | 0.28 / 15.3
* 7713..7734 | 0.14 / 15.8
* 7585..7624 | 0.05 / 16.3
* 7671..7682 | -0.17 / 16.3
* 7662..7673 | 0.42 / 15.5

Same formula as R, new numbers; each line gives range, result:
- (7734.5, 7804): 16.09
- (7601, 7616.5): 17.23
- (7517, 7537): 17.15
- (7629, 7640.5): 16.94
